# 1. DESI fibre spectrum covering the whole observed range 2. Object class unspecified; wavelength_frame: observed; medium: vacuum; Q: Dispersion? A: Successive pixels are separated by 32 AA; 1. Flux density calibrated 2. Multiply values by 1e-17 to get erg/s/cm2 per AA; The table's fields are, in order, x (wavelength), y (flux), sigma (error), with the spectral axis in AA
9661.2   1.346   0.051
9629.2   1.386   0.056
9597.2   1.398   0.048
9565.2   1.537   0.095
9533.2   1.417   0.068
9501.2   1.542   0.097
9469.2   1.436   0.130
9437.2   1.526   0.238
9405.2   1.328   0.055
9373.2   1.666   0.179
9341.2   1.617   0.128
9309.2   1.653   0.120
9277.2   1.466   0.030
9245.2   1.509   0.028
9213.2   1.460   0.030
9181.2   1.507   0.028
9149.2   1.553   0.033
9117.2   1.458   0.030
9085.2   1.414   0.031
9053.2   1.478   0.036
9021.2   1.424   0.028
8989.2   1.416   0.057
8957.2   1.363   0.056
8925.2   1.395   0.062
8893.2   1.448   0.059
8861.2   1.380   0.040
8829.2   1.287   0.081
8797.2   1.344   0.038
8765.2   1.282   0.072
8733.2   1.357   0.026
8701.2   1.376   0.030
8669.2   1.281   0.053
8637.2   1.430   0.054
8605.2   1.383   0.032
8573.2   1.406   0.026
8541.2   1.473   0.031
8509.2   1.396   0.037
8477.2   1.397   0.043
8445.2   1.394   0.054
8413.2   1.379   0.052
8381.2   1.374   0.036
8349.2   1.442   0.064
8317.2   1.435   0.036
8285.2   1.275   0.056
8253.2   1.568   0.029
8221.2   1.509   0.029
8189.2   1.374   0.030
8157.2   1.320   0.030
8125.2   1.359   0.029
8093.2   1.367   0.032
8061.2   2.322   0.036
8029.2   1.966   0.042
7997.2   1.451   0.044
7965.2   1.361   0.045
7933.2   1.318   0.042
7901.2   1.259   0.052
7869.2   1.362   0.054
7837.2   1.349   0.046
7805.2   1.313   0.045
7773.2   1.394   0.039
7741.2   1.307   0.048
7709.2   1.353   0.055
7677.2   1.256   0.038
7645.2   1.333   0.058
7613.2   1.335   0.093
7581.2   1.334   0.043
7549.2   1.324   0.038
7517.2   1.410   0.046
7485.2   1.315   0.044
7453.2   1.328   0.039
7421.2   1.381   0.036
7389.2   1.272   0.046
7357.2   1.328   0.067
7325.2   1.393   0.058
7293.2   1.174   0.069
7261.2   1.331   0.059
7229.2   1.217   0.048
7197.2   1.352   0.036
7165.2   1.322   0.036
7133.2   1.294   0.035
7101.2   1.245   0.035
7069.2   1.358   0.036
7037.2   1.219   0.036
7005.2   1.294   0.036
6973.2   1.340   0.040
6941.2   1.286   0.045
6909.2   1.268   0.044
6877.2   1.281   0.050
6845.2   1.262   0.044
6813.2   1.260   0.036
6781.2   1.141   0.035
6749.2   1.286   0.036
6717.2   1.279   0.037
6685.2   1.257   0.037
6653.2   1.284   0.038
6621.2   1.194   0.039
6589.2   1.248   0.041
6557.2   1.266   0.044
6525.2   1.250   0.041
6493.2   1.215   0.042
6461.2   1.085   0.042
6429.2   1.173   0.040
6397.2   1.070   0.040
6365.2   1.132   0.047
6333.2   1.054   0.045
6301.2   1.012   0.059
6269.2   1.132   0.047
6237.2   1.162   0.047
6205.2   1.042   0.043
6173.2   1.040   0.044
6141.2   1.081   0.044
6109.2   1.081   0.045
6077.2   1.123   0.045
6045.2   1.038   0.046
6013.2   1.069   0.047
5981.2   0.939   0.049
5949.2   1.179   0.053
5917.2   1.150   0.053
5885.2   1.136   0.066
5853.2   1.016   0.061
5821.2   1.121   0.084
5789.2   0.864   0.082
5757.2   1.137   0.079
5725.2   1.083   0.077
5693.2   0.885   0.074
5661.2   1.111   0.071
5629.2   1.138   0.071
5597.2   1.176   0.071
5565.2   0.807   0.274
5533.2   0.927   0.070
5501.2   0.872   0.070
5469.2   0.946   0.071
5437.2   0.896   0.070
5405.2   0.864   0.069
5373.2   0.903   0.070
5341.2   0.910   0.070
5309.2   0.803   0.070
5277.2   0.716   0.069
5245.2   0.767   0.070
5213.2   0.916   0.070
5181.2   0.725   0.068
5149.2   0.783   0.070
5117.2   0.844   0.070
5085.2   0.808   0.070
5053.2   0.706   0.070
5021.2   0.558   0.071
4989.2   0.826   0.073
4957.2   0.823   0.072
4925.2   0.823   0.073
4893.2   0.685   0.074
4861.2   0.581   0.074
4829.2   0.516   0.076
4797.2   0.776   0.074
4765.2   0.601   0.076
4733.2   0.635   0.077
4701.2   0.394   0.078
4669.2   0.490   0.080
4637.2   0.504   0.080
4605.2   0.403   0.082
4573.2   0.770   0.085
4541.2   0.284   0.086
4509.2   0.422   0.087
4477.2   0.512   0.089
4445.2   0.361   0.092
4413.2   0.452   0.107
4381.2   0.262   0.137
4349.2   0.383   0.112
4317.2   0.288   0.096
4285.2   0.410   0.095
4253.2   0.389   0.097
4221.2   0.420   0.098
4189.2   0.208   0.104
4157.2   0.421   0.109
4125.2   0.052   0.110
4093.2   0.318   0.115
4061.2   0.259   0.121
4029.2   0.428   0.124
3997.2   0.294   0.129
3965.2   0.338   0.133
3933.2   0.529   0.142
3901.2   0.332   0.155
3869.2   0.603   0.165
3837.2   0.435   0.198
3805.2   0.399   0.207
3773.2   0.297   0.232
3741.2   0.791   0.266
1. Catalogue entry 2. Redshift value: 0.226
